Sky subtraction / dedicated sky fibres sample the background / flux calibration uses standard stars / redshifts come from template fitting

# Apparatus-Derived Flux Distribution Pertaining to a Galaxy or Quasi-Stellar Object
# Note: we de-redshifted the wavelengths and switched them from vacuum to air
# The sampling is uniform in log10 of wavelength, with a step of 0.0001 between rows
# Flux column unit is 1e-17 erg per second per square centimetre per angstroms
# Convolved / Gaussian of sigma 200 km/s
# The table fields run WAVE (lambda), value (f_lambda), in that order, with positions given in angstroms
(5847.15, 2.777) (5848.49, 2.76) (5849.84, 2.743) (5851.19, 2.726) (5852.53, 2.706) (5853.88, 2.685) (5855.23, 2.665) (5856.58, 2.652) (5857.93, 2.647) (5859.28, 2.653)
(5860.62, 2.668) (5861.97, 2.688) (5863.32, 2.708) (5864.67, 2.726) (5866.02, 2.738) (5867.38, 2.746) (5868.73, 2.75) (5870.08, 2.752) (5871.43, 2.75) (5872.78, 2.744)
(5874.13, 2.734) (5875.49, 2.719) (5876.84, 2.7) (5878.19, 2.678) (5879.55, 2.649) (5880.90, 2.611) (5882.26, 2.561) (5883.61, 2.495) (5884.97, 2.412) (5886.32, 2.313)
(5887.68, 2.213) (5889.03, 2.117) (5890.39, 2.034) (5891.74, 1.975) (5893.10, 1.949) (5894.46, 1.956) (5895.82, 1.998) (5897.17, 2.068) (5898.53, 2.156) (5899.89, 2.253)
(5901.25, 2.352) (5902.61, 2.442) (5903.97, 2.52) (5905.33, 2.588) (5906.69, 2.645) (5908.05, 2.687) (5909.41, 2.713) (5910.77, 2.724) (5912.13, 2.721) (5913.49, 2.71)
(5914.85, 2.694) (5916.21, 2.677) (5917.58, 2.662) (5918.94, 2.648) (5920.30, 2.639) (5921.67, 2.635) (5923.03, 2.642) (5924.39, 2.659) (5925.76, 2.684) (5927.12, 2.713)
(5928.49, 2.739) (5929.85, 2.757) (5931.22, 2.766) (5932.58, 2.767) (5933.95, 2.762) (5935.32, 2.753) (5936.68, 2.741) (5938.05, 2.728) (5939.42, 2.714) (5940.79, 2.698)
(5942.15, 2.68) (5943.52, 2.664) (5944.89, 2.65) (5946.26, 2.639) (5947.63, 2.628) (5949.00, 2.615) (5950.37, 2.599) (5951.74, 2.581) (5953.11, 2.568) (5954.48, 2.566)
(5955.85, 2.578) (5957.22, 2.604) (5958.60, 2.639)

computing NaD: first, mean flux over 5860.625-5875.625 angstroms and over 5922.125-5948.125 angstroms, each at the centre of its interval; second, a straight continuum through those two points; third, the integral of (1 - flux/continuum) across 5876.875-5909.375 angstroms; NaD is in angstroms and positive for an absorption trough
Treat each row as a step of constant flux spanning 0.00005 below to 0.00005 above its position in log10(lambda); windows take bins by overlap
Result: 4.44 angstroms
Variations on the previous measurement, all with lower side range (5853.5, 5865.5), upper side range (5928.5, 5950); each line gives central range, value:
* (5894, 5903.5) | 1.8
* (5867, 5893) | 1.7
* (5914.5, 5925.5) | 0.2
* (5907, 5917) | 0.0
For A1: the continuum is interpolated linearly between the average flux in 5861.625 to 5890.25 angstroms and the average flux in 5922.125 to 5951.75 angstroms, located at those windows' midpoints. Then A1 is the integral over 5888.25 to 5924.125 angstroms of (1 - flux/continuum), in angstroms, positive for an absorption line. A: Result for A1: 2.9 angstroms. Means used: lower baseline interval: 2.6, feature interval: 2.43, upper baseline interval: 2.69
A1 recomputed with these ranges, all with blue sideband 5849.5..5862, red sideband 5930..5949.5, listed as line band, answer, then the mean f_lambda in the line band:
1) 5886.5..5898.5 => 2.83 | 2.06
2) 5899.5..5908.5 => 0.64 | 2.5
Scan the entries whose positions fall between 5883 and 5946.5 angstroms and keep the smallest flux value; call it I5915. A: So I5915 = 1.949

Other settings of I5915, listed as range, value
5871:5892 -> 1.975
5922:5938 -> 2.642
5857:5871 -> 2.647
